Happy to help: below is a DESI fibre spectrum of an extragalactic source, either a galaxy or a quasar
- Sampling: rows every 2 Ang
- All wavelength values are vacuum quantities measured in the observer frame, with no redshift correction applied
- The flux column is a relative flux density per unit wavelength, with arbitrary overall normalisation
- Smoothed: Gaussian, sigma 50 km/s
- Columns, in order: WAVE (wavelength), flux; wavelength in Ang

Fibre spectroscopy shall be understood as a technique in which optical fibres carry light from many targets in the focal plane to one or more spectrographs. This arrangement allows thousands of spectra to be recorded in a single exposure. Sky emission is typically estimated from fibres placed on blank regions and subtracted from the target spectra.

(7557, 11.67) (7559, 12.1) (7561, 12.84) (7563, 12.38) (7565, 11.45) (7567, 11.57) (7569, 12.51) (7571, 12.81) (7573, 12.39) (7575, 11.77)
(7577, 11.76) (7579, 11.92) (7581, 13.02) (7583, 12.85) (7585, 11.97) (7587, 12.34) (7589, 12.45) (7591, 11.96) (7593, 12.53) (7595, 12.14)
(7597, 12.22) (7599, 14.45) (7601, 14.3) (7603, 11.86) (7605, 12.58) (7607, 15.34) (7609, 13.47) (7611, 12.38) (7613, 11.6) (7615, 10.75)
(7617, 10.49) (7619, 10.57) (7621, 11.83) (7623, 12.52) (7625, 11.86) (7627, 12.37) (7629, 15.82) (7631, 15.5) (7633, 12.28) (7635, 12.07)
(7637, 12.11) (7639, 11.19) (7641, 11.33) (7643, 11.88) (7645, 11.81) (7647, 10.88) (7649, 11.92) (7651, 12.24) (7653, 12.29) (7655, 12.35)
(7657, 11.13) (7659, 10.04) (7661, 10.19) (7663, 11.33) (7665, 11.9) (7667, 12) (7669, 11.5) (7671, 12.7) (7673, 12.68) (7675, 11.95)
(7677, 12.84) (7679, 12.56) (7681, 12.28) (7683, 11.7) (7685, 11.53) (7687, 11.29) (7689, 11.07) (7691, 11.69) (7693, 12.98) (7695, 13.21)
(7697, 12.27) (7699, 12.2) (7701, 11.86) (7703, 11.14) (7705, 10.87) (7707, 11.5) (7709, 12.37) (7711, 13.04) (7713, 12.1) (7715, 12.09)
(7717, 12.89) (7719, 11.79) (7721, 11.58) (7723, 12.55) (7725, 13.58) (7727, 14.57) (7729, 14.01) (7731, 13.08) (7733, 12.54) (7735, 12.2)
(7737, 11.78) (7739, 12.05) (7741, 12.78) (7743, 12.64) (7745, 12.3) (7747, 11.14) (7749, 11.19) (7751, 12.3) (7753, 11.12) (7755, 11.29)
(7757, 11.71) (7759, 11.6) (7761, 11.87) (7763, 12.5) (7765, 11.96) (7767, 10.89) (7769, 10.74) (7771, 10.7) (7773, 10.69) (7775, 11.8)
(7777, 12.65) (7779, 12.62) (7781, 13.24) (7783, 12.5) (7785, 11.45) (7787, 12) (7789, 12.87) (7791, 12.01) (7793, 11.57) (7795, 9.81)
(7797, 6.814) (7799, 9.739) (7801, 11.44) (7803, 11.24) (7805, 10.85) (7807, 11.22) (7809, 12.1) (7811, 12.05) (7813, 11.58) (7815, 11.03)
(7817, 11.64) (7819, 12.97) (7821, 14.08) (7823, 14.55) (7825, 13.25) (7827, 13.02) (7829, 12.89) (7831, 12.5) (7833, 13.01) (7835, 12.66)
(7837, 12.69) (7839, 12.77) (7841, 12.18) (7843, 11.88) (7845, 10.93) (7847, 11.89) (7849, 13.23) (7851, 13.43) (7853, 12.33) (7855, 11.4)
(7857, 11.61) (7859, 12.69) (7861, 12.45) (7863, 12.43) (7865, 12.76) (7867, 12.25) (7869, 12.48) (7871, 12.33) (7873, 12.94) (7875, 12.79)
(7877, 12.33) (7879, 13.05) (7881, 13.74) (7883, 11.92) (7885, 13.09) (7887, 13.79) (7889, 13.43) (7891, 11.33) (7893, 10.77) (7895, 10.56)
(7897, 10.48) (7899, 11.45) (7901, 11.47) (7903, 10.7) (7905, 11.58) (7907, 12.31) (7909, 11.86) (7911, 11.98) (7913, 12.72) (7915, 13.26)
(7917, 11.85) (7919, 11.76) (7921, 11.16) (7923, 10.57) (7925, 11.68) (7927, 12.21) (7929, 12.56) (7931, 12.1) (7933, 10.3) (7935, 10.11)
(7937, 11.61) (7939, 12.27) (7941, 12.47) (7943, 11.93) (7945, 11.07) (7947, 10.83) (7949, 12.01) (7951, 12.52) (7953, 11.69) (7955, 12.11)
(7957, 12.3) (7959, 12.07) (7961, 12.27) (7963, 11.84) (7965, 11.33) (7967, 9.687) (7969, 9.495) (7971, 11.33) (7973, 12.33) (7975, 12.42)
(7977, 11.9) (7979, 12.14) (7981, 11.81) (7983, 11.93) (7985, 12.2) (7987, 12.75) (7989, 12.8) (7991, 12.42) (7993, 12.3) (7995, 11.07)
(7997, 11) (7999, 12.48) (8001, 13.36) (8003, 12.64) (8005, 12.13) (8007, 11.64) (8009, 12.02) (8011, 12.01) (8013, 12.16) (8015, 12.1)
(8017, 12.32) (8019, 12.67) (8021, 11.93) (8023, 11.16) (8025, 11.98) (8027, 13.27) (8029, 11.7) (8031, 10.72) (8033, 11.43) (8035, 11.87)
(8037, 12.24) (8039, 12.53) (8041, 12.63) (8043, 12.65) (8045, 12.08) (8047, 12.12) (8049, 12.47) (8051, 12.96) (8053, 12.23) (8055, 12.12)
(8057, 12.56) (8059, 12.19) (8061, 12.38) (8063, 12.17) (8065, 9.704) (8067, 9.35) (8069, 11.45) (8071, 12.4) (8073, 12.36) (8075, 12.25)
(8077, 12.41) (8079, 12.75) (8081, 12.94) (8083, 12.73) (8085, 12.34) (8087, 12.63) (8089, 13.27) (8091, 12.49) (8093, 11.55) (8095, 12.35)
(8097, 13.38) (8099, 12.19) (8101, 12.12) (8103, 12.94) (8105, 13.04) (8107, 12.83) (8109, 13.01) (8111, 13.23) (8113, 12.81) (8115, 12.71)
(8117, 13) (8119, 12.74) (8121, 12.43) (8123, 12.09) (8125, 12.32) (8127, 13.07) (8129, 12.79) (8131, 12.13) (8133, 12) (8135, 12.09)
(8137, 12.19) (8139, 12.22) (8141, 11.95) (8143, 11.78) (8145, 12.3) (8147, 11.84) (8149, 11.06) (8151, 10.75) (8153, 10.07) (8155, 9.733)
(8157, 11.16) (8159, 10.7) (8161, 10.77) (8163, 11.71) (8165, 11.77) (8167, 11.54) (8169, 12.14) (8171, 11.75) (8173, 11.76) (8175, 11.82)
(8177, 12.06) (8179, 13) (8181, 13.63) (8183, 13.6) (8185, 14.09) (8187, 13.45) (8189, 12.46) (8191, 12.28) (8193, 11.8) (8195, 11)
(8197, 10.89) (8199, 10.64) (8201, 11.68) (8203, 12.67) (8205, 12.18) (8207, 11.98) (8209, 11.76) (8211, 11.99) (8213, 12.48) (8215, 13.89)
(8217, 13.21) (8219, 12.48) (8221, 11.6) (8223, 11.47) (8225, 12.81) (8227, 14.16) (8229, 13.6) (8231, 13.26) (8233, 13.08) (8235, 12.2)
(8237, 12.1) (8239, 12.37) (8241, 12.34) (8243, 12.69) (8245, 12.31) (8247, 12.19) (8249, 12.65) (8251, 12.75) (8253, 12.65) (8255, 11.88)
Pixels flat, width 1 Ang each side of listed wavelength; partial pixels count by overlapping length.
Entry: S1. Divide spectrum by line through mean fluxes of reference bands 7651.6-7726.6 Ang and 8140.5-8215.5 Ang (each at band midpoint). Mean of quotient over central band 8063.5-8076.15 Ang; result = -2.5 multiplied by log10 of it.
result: 0.06 mag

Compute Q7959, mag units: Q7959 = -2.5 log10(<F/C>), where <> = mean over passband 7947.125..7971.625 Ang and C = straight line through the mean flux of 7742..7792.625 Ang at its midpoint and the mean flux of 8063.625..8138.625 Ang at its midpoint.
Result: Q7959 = 0.06 mag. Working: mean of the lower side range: 11.8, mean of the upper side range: 12.4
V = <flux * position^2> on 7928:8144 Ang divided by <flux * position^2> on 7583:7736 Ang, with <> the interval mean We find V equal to 1.1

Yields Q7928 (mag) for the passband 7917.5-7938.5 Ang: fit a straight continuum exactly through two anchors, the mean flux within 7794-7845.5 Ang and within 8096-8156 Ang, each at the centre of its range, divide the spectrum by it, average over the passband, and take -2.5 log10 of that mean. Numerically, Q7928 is 0.05 mag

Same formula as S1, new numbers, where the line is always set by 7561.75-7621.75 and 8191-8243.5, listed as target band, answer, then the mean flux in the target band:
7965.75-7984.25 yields 0.08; 11.5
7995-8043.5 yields 0.02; 12.1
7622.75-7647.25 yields -0.01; 12.5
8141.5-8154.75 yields 0.10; 11.2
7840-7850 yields 0.03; 12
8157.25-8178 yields 0.07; 11.6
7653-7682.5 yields 0.04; 11.8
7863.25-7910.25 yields 0.02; 12.2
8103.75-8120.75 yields -0.05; 12.9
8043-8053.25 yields -0.01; 12.4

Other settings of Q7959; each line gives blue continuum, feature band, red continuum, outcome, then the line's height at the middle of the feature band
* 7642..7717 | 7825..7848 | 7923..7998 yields -0.06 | 11.8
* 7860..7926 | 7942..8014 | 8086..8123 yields 0.04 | 12.3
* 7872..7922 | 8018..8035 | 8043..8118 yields 0.04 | 12.3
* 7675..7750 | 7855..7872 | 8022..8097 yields -0.01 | 12.2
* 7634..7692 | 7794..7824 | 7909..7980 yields 0.03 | 11.7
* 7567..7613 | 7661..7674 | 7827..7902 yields 0.06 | 12.5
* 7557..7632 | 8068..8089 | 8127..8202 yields -0.04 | 12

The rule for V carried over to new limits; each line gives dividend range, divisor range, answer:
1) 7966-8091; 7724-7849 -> 1.07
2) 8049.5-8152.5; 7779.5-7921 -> 1.08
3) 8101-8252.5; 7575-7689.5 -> 1.16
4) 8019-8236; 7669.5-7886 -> 1.10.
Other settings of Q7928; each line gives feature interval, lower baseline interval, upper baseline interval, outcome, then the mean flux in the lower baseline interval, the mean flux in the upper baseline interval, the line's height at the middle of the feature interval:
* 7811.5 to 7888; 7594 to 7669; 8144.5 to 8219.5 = -0.04 mag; 12.2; 11.9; 12.1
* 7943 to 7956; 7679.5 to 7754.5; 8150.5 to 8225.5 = 0.03 mag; 12.2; 12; 12.1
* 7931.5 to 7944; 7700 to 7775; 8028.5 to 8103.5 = 0.06 mag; 12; 12.2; 12.1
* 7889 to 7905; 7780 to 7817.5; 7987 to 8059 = 0.05 mag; 11.3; 12.2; 11.7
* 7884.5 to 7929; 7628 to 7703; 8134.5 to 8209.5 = 0.01 mag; 12.1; 11.8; 12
